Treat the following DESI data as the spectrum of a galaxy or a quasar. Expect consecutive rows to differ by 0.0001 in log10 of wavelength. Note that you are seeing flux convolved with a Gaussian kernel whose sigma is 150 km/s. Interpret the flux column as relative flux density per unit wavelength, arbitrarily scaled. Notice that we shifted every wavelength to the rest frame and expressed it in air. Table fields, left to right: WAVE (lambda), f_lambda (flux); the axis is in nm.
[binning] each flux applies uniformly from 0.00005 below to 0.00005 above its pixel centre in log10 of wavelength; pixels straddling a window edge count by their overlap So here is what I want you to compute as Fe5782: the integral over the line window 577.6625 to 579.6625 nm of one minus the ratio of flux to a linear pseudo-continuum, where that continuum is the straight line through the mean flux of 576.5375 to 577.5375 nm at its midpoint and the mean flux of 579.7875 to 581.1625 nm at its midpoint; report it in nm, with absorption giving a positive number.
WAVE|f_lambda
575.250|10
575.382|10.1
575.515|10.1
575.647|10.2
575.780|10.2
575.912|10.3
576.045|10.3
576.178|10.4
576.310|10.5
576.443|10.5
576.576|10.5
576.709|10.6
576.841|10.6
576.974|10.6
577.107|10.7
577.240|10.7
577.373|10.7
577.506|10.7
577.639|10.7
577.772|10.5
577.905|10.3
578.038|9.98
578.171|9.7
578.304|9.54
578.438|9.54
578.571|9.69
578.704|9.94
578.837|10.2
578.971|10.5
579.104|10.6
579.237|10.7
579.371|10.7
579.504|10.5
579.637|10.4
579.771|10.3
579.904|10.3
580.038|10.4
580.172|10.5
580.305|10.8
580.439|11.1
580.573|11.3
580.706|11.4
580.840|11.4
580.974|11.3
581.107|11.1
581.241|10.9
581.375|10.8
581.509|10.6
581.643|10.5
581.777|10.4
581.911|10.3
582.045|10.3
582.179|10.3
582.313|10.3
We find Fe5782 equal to 0.11 nm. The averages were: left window 10.6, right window 10.9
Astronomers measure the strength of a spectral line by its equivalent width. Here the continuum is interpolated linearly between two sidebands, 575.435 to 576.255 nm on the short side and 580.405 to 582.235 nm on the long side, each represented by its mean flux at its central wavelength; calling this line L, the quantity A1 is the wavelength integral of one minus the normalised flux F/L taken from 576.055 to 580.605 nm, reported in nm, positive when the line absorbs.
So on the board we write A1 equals 0.04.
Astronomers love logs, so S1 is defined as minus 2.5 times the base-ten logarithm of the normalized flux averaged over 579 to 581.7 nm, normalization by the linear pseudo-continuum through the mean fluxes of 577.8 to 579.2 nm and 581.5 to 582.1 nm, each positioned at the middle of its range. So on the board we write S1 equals -0.06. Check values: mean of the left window 10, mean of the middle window 10.8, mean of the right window 10.4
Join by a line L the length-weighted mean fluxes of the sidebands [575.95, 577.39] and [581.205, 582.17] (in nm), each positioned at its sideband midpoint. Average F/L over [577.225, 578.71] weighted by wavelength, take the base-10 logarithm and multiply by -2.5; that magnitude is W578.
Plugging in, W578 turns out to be 0.04 mag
